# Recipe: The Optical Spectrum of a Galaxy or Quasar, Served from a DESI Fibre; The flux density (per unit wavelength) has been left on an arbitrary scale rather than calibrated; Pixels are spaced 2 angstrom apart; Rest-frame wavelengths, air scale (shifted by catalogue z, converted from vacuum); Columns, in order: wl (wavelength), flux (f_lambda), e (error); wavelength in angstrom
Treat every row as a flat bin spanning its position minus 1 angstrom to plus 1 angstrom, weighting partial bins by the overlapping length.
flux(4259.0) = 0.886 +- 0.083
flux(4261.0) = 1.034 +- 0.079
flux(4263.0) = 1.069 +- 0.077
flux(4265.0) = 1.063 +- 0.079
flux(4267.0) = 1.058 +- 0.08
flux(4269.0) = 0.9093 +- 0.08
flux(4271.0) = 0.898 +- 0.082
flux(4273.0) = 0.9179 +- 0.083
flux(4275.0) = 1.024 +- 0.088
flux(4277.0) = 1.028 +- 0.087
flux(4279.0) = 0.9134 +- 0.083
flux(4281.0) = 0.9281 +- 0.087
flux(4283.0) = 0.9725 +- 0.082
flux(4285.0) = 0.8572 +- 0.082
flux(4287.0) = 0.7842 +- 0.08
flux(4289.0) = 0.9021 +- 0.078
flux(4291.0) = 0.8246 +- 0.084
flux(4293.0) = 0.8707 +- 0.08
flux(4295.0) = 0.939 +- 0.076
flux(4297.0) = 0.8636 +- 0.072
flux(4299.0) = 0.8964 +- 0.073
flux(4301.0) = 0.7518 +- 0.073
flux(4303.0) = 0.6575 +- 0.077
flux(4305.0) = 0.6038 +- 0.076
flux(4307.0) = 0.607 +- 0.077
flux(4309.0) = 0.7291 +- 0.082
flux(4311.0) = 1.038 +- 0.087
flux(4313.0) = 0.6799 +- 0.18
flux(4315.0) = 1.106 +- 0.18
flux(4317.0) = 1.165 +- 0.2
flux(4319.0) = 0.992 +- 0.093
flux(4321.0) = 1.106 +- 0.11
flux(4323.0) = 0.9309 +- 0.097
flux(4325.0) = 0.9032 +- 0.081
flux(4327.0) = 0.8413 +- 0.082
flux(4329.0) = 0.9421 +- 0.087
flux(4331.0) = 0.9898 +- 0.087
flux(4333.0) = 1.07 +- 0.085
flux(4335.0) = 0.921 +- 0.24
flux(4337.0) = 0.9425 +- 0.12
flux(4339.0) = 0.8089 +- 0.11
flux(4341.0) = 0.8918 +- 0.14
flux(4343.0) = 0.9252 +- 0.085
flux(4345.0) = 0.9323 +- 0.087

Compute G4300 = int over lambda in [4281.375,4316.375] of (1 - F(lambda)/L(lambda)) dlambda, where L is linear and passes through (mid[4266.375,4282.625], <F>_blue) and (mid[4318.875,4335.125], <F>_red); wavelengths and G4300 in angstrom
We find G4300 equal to 4.7 angstrom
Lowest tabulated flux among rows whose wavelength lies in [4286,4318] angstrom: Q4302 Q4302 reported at 0.6038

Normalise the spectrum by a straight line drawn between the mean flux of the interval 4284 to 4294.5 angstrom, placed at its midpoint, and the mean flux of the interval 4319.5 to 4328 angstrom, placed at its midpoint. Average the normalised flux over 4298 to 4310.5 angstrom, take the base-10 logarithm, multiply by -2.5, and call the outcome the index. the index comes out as 0.23 mag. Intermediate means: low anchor 0.852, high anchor 0.948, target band 0.721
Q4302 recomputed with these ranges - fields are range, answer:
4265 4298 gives 0.7842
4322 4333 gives 0.8413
